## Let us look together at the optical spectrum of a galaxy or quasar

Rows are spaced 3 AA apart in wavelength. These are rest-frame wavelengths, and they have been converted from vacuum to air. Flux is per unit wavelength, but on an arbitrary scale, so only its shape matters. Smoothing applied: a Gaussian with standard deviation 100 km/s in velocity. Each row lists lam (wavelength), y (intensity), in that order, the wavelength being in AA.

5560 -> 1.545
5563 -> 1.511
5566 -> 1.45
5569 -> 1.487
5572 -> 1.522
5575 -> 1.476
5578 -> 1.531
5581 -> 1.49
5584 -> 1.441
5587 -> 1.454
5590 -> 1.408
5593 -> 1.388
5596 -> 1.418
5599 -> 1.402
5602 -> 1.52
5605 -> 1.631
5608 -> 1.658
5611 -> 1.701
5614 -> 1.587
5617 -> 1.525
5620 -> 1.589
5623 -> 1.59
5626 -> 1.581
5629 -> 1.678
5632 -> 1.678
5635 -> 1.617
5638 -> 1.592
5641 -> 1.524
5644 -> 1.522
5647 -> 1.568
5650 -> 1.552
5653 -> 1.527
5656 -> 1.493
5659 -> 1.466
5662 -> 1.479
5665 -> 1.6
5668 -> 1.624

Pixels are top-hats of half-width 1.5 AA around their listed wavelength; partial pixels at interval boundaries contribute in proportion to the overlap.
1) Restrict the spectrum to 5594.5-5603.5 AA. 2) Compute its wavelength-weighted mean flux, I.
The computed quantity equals 1.45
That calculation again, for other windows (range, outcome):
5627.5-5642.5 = 1.62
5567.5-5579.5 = 1.5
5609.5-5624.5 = 1.6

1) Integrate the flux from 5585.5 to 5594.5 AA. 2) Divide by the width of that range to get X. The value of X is 1.42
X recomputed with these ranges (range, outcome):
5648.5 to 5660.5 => 1.51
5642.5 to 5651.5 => 1.55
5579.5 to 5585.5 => 1.47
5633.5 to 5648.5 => 1.56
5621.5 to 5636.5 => 1.63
